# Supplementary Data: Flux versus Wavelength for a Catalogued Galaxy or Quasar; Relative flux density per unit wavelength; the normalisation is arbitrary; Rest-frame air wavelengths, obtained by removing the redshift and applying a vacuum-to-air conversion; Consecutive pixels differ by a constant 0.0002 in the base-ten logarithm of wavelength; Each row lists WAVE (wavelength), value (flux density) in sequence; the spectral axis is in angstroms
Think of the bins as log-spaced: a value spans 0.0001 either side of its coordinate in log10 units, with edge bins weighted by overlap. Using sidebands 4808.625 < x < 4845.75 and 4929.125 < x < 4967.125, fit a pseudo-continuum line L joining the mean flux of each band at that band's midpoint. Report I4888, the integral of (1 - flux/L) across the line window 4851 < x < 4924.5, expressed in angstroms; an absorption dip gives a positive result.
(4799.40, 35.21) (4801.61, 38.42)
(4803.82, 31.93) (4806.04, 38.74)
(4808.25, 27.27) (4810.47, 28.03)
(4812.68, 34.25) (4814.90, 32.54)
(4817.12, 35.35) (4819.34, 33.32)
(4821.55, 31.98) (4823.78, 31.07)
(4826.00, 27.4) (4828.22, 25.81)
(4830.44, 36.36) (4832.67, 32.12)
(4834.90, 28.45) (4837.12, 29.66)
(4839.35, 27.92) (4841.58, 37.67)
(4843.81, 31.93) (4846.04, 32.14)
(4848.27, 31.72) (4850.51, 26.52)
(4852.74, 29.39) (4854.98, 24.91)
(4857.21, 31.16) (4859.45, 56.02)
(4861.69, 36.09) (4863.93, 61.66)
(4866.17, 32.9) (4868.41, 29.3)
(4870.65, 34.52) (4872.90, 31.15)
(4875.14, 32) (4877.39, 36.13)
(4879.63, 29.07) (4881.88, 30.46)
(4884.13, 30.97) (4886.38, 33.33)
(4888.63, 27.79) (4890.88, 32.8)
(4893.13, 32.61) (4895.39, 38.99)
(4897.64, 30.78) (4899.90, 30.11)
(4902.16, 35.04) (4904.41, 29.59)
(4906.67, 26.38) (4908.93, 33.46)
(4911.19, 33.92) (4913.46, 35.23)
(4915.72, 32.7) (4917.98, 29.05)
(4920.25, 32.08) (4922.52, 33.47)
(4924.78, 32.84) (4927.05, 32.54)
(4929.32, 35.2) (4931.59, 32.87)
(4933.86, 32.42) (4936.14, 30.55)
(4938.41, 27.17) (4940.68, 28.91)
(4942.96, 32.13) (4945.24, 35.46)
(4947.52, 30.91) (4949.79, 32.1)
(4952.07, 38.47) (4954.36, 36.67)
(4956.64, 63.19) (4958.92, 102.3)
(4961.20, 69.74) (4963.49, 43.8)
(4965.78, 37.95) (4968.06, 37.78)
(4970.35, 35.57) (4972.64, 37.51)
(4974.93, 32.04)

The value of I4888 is 6.1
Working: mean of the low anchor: 31.4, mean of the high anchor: 41.9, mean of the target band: 33.5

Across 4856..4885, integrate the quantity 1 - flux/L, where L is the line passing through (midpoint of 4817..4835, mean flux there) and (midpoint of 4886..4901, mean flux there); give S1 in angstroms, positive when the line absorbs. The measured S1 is -3.9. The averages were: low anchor 31.3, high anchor 32.3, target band 36.3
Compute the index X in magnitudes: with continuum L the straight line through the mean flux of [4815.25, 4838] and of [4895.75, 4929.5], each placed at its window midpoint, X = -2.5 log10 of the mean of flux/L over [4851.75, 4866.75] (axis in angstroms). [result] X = -0.23 mag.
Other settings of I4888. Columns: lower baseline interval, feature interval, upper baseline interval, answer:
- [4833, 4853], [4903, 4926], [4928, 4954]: 0.1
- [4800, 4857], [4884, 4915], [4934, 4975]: 4.2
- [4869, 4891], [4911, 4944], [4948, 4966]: 9.3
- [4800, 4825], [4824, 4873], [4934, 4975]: 2.6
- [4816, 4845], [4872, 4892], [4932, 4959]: 1.7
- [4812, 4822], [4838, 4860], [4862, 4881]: 1.6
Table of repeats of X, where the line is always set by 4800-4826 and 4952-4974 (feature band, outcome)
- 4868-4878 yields 0.22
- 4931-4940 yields 0.48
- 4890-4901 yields 0.28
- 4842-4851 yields 0.17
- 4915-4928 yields 0.38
